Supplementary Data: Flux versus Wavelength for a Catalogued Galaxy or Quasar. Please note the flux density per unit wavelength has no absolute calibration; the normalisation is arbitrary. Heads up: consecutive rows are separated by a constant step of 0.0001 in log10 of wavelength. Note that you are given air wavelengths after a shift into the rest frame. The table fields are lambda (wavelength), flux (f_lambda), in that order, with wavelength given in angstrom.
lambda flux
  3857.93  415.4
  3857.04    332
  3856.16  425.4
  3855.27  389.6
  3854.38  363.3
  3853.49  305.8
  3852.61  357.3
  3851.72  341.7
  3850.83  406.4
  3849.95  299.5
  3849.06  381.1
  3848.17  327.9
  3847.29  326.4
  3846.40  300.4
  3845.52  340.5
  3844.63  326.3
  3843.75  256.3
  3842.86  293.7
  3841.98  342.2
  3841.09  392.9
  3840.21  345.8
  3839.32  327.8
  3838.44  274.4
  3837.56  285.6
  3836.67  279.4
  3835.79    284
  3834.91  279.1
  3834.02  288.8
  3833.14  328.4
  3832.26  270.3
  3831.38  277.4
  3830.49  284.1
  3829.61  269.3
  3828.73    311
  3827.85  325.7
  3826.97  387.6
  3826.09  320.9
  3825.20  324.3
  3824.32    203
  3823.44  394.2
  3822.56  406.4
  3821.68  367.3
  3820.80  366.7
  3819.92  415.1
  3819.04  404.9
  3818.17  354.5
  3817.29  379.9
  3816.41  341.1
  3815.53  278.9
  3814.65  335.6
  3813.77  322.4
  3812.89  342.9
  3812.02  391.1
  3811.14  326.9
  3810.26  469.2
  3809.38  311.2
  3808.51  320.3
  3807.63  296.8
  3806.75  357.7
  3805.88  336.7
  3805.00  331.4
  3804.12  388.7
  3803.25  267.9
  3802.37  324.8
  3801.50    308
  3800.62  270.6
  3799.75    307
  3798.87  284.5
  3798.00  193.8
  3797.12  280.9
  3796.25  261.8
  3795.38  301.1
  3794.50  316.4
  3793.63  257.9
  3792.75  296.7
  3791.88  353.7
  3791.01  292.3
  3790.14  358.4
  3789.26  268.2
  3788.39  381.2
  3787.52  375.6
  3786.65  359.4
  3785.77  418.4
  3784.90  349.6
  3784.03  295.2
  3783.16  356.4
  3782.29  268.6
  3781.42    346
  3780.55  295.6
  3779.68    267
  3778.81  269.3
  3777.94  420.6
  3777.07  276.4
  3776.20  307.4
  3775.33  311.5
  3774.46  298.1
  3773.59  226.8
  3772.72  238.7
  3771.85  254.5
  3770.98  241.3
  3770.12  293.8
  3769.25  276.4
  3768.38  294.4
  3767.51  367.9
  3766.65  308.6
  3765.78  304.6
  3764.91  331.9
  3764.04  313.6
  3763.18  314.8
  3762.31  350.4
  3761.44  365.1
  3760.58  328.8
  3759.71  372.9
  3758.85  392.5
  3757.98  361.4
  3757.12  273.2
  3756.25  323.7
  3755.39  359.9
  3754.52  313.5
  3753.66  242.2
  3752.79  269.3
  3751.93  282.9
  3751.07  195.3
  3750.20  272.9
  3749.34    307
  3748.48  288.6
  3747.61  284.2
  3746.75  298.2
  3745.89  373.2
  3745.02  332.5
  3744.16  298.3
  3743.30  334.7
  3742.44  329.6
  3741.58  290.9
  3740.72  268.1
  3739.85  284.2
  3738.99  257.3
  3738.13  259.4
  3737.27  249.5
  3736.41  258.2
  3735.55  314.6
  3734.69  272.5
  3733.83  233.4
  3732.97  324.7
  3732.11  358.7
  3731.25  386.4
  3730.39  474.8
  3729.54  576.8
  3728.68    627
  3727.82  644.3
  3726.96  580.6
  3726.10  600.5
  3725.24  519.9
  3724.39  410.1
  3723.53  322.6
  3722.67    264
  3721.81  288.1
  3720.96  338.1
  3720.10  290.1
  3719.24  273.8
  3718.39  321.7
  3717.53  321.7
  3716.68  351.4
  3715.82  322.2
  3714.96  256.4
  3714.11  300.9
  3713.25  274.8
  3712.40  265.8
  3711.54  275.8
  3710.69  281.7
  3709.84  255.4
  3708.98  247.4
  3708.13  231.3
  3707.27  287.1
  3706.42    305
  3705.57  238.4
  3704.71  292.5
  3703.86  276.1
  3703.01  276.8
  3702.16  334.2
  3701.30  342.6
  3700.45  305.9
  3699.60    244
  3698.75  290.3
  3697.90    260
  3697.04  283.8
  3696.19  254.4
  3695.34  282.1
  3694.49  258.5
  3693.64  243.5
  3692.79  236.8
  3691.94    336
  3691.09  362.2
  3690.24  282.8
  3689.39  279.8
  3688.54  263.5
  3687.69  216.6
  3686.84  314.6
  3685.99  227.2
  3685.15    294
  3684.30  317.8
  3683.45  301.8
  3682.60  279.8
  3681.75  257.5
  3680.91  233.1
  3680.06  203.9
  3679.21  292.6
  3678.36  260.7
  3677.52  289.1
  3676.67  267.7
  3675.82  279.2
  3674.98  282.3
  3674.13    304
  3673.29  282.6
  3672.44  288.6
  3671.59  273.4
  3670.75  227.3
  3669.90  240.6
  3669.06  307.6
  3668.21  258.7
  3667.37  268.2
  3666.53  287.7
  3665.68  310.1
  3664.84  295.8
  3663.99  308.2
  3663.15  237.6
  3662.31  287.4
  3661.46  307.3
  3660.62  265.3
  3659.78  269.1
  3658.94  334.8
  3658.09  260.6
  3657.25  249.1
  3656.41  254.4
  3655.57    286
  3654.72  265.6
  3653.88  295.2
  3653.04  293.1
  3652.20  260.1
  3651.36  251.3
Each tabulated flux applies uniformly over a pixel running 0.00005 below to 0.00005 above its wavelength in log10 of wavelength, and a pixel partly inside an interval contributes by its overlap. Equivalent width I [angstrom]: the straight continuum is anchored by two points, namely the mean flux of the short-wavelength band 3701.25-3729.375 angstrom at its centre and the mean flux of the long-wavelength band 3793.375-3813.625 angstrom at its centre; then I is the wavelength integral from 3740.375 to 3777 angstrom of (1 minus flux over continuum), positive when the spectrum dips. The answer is 2.8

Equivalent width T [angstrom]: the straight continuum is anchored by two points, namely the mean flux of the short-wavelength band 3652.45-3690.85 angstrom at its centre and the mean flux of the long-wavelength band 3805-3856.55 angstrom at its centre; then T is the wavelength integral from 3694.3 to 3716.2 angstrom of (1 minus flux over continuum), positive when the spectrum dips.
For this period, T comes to 0.7 angstrom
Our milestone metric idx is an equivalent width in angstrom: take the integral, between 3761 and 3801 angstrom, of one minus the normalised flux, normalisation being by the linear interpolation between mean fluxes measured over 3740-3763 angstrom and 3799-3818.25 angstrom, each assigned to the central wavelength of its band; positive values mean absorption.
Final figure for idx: 1.9 angstrom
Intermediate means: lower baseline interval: 312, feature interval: 307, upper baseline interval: 333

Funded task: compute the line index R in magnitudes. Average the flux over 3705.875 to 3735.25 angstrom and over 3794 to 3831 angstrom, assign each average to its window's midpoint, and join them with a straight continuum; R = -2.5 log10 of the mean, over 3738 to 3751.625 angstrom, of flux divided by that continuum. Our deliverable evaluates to 0.19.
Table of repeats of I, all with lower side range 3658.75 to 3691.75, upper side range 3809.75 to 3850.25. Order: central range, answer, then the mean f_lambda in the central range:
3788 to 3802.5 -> 1.0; 297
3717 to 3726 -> -1.6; 345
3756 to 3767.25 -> -1.0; 335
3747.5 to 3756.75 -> 0.6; 285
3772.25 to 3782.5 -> 0.6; 294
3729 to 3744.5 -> -1.3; 323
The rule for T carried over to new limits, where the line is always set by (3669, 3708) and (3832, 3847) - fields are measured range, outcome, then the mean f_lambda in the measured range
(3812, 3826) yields -2.14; 350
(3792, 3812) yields -0.80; 312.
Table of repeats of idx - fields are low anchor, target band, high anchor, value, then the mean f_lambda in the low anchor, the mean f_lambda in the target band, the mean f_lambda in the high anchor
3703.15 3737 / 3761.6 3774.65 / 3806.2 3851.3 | 1.6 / 344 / 296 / 330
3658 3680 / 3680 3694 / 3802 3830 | 0.6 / 279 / 276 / 343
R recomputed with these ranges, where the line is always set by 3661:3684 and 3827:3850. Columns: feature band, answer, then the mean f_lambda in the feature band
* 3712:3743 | -0.226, 353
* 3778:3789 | -0.122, 334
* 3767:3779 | 0.017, 292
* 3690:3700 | 0.009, 278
